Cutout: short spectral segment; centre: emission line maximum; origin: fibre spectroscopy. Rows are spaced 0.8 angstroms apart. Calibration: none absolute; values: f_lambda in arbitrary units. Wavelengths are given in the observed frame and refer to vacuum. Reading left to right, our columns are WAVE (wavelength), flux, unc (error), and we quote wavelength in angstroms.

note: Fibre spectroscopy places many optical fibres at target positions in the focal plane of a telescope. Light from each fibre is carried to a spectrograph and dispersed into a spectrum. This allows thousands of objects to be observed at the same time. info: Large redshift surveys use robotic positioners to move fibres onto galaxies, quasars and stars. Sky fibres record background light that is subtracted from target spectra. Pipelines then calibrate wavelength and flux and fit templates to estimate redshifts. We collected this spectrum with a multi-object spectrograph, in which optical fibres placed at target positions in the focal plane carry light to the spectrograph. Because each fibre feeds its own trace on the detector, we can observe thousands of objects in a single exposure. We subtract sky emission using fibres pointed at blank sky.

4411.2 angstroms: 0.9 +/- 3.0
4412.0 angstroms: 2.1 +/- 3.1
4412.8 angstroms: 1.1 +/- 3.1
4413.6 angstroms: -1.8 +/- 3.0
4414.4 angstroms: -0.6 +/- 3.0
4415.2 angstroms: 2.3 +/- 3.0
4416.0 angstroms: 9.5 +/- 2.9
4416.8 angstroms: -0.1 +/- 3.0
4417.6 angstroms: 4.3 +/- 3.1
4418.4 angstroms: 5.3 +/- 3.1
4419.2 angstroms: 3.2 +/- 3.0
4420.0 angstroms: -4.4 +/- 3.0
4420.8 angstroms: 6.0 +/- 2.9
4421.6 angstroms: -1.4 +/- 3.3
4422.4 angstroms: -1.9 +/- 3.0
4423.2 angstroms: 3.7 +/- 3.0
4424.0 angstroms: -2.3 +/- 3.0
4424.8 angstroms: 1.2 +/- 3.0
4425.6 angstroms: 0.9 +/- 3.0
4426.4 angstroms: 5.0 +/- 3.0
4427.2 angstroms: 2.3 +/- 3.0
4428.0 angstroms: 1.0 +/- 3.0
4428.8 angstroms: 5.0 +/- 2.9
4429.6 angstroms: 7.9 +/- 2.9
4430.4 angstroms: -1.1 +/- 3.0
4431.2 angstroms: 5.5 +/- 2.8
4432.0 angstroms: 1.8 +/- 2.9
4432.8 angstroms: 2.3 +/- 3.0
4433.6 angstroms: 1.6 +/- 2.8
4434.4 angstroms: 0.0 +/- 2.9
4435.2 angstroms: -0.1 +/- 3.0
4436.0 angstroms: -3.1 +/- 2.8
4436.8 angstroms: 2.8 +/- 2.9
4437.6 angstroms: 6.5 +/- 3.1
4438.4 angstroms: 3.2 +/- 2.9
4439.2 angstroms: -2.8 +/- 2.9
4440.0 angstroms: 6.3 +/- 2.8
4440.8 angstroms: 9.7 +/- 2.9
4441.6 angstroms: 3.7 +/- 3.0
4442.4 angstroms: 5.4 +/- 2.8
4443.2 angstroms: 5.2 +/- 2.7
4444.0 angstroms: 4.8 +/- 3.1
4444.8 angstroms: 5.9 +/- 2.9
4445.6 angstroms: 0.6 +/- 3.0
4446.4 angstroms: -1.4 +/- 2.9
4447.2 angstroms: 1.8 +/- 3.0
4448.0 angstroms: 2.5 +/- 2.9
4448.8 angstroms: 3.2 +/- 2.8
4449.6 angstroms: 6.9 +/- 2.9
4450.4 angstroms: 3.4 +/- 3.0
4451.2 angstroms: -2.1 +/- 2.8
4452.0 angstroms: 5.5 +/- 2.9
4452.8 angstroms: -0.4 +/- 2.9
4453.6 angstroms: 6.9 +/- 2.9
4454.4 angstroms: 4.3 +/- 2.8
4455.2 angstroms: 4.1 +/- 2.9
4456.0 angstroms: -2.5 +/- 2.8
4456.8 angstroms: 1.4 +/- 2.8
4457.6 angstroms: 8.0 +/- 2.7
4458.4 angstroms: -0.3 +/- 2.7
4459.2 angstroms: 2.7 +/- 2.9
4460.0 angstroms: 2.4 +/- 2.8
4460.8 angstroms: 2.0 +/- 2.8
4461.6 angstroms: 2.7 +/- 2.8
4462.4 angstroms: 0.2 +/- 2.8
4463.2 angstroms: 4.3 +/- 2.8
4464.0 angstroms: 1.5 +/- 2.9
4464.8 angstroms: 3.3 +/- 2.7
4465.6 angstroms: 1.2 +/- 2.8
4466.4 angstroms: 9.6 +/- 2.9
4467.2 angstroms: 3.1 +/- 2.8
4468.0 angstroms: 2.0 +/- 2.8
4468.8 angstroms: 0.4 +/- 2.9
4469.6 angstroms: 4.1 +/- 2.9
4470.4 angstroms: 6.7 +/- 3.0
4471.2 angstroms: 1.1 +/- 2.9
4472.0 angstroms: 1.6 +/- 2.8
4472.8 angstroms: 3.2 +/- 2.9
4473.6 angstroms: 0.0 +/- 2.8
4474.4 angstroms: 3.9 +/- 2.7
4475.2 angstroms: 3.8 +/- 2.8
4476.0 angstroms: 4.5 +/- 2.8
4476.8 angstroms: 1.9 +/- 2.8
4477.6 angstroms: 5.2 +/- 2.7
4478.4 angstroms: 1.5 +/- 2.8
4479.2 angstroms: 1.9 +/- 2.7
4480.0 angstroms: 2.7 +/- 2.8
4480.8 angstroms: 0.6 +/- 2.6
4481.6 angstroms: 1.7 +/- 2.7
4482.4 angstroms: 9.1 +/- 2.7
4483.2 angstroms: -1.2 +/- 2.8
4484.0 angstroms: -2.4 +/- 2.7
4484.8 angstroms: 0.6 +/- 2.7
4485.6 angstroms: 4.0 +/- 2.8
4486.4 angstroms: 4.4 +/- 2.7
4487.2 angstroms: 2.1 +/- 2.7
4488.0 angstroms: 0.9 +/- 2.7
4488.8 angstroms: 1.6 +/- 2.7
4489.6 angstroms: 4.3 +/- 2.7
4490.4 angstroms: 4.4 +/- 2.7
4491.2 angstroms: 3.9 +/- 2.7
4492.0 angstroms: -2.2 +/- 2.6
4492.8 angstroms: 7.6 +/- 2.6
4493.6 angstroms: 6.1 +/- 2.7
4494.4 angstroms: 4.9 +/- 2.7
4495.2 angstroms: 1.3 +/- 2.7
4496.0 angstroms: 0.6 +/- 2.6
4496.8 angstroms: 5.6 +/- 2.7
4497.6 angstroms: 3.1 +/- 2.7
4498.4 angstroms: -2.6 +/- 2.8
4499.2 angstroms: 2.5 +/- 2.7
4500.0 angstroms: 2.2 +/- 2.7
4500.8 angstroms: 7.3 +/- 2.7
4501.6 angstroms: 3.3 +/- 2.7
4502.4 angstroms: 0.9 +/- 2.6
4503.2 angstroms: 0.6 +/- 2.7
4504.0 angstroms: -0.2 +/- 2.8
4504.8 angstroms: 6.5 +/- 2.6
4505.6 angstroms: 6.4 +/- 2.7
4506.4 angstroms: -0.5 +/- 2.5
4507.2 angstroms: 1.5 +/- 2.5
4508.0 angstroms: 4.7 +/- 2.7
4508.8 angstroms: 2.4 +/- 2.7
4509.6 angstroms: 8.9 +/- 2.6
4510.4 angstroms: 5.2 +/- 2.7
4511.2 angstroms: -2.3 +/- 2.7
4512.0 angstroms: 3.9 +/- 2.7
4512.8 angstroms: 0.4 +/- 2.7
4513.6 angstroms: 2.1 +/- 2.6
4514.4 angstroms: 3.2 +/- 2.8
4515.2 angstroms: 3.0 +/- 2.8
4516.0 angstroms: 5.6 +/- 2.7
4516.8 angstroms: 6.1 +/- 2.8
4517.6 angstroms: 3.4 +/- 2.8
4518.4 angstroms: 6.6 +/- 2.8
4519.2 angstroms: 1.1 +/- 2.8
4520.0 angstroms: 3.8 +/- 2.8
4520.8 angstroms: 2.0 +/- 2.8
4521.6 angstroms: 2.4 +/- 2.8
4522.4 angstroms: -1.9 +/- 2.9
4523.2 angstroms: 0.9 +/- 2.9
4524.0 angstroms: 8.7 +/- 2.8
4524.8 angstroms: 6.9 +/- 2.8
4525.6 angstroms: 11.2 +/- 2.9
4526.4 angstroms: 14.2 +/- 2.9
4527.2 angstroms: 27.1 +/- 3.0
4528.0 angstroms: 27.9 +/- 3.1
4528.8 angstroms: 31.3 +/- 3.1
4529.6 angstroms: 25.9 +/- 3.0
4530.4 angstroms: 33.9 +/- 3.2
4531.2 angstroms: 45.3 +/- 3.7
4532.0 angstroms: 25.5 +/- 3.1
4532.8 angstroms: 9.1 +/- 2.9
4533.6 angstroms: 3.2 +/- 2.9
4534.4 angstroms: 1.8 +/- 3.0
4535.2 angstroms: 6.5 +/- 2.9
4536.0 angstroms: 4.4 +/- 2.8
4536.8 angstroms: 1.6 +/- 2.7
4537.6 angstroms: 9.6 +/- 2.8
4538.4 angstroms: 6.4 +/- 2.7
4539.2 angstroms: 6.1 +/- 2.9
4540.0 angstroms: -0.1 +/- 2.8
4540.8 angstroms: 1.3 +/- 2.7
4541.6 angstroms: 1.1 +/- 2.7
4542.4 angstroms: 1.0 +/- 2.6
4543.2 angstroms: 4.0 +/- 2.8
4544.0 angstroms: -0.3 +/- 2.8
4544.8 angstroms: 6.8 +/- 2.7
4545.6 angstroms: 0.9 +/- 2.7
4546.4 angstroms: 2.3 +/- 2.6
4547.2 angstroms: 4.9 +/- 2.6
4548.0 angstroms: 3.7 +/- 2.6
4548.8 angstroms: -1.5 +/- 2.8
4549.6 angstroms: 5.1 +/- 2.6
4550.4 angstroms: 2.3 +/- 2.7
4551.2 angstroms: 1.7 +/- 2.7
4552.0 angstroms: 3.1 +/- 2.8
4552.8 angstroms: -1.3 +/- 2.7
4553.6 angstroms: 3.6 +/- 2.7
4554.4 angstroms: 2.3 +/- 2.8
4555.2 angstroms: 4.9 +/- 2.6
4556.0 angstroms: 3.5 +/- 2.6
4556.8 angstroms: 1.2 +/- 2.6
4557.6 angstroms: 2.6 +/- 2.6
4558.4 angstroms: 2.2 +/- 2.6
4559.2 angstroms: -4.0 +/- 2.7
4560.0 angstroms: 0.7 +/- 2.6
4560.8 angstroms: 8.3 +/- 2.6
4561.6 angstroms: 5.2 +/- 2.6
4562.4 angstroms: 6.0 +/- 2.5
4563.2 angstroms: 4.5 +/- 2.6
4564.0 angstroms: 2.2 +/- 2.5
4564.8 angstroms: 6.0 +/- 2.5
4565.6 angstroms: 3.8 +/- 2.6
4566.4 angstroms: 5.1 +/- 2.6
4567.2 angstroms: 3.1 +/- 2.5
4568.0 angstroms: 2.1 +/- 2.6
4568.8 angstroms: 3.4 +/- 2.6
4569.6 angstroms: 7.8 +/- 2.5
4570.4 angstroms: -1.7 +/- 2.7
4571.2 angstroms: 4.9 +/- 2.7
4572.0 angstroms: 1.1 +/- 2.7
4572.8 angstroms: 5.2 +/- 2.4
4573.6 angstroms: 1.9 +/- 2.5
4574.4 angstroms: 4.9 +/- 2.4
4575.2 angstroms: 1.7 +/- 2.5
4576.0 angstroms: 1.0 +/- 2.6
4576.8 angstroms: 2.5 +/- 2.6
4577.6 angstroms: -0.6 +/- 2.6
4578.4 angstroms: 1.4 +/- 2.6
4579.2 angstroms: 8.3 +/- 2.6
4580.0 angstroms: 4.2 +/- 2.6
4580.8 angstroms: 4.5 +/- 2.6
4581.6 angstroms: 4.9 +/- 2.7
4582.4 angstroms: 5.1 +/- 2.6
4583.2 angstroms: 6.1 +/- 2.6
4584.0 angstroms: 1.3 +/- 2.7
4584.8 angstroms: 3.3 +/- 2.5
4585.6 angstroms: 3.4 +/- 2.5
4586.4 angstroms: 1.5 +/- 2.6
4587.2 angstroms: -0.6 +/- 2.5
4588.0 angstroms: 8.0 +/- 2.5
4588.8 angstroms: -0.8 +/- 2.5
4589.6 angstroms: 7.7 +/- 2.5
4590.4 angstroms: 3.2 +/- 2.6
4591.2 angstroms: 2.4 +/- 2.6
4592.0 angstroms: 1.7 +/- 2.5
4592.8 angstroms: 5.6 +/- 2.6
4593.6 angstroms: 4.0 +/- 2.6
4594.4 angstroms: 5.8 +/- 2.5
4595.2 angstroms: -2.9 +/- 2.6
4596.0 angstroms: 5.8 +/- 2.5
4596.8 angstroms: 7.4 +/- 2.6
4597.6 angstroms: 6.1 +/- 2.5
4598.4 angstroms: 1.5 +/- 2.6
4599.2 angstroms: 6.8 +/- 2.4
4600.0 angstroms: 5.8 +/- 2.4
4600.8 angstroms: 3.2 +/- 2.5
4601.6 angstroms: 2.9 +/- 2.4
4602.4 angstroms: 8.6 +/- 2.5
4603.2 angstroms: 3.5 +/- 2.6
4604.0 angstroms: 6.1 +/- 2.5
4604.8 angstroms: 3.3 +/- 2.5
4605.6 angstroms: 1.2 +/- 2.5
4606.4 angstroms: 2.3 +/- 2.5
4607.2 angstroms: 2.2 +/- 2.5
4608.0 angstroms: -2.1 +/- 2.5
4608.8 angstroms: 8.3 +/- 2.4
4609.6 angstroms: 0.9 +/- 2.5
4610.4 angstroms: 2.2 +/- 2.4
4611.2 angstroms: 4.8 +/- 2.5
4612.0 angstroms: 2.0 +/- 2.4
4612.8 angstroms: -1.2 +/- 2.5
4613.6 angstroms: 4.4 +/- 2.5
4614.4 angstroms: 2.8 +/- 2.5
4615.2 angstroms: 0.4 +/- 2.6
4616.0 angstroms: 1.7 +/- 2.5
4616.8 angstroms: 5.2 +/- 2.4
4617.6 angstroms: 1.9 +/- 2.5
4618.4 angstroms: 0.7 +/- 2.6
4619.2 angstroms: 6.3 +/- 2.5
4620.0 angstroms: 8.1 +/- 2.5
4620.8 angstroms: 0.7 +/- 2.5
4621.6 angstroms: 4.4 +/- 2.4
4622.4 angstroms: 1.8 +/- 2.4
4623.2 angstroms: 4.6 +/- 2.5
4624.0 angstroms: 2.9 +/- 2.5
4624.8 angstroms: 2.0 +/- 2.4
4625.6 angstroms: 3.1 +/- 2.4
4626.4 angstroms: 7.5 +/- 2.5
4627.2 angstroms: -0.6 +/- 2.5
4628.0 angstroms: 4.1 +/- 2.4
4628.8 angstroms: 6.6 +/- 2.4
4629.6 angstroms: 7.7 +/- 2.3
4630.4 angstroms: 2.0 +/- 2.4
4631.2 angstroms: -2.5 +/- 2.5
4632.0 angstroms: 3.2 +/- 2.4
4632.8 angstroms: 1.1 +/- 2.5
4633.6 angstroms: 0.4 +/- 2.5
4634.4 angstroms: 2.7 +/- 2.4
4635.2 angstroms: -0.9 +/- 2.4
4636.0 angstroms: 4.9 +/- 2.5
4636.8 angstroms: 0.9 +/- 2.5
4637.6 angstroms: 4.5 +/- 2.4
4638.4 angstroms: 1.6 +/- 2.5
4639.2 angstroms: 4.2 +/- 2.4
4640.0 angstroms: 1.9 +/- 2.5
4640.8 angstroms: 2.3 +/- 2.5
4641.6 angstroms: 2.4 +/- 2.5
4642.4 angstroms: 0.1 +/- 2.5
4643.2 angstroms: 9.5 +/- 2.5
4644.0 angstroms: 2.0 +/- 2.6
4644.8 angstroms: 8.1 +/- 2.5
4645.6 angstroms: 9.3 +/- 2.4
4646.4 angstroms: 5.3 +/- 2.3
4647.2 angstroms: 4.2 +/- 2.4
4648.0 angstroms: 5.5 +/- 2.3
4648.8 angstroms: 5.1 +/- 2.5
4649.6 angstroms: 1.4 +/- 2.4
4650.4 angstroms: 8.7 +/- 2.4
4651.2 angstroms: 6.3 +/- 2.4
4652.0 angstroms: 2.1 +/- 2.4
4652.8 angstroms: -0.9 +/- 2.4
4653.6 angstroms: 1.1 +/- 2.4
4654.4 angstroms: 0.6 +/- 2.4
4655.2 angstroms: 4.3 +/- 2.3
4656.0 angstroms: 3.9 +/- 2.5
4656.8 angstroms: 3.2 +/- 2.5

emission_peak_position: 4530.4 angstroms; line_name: [O II]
